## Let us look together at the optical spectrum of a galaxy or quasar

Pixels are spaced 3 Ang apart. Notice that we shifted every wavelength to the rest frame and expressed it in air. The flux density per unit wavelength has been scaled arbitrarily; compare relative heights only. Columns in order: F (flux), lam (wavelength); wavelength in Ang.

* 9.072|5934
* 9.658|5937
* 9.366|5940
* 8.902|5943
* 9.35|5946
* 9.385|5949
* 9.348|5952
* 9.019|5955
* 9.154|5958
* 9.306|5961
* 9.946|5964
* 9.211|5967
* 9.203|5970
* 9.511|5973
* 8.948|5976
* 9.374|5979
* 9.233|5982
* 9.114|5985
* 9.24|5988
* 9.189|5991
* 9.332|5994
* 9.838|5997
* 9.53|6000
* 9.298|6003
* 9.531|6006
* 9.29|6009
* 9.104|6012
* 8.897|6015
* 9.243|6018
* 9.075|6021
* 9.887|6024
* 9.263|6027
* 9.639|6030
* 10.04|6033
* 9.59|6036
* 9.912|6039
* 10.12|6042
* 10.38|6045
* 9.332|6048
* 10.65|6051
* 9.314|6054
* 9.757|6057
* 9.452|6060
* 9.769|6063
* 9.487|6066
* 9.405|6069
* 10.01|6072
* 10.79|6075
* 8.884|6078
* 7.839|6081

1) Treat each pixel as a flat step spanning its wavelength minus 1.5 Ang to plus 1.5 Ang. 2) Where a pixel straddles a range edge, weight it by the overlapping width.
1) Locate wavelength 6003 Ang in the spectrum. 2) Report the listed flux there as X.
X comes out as 9.298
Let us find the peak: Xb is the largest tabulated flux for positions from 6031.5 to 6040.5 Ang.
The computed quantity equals 10.04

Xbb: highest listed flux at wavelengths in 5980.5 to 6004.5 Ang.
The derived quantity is 9.838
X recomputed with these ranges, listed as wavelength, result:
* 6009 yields 9.29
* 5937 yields 9.658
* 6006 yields 9.531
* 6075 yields 10.79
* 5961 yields 9.306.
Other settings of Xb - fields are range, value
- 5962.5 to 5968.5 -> 9.946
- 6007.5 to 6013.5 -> 9.29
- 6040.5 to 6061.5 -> 10.65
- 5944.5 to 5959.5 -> 9.385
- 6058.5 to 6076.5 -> 10.79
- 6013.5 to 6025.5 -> 9.887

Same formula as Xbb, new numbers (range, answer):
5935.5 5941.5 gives 9.658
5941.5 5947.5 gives 9.35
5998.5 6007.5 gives 9.531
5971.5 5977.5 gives 9.511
